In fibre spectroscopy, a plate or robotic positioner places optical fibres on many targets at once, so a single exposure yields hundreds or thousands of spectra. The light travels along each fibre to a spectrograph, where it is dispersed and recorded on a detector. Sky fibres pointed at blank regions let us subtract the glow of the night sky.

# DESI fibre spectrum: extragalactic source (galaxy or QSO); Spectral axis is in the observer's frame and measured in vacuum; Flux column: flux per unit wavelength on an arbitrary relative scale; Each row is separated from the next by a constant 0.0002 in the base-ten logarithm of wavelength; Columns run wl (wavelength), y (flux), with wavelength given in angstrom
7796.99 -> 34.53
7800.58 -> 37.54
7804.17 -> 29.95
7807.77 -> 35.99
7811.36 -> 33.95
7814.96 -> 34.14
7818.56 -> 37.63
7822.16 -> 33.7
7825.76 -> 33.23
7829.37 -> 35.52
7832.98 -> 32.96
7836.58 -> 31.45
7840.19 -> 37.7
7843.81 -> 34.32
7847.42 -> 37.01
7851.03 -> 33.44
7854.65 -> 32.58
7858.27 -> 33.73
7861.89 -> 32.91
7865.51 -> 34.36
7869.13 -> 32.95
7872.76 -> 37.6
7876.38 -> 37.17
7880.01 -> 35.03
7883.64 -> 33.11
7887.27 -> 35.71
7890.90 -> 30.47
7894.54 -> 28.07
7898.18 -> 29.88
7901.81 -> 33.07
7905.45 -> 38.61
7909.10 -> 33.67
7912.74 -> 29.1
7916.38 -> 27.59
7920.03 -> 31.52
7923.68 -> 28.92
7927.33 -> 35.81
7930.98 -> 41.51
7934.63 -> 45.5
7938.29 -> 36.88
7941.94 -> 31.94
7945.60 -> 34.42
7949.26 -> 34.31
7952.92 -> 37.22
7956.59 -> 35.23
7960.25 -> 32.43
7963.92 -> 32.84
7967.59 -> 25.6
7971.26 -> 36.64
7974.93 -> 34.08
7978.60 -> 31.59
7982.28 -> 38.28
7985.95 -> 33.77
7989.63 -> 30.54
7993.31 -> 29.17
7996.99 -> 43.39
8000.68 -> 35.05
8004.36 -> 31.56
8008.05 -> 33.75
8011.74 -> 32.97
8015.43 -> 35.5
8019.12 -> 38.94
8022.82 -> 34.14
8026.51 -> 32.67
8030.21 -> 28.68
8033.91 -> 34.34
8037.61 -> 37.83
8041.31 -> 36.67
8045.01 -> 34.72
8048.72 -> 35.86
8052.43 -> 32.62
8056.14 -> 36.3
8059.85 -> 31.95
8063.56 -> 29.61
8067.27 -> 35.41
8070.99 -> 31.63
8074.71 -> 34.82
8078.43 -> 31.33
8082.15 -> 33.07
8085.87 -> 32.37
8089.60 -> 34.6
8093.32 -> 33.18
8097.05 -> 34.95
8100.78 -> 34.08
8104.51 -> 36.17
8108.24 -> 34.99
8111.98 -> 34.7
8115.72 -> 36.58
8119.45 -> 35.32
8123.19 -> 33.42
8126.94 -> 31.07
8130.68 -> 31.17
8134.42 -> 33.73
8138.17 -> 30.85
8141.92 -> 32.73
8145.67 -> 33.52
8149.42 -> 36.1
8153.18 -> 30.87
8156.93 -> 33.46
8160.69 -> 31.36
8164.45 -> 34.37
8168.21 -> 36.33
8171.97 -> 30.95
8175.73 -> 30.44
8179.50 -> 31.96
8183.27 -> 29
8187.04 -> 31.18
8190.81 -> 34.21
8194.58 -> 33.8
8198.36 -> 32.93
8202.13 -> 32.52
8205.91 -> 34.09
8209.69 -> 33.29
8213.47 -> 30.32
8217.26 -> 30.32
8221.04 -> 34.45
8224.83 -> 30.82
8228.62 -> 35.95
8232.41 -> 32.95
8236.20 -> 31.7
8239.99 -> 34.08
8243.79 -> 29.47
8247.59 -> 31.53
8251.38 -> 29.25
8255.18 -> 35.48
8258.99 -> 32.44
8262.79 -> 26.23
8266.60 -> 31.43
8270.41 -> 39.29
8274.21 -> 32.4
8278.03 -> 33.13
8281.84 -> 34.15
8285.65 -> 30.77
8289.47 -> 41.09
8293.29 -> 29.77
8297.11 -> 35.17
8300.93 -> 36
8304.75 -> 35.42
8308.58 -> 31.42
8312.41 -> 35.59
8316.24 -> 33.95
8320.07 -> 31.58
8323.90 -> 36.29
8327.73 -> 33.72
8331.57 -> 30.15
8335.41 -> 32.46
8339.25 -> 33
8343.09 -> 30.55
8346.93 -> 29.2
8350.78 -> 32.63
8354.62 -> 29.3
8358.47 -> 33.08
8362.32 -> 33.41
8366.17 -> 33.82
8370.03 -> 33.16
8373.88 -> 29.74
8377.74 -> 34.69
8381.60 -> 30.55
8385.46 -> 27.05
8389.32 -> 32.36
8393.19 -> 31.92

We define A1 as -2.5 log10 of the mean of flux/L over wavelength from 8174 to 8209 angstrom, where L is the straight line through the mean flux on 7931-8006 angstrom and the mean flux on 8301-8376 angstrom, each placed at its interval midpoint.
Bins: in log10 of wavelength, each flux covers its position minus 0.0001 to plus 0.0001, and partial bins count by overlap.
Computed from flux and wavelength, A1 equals 0.04 mag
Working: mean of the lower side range 34.7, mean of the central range 32.3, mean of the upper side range 32.6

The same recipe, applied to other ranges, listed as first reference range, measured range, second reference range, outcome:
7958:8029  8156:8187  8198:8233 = 0.03 mag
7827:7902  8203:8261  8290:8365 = 0.02 mag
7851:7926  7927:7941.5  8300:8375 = -0.20 mag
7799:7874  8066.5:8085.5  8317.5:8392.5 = 0.01 mag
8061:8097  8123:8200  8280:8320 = 0.03 mag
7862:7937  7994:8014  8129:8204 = -0.05 mag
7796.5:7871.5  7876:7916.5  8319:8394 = 0.04 mag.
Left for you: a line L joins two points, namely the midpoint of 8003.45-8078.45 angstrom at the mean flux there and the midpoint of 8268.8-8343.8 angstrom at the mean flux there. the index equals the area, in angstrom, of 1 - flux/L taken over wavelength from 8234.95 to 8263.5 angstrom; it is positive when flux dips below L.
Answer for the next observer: 2.0 angstrom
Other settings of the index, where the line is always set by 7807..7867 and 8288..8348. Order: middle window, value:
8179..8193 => 0.88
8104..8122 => -0.84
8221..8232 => 0.04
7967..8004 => 0.09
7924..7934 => -1.12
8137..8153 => 0.30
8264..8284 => -0.13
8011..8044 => -0.67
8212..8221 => 0.66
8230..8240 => 0.23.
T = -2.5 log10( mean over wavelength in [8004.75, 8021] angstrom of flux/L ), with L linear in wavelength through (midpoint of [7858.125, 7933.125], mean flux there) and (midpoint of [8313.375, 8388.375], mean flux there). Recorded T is -0.06 mag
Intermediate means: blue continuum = 33.4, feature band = 34.9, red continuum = 32.1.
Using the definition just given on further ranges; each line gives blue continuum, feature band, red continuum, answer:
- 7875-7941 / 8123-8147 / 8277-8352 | 0.04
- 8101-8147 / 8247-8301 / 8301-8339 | 0.01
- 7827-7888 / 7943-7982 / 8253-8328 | 0.02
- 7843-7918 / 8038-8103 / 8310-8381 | -0.03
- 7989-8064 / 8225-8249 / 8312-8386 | 0.01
